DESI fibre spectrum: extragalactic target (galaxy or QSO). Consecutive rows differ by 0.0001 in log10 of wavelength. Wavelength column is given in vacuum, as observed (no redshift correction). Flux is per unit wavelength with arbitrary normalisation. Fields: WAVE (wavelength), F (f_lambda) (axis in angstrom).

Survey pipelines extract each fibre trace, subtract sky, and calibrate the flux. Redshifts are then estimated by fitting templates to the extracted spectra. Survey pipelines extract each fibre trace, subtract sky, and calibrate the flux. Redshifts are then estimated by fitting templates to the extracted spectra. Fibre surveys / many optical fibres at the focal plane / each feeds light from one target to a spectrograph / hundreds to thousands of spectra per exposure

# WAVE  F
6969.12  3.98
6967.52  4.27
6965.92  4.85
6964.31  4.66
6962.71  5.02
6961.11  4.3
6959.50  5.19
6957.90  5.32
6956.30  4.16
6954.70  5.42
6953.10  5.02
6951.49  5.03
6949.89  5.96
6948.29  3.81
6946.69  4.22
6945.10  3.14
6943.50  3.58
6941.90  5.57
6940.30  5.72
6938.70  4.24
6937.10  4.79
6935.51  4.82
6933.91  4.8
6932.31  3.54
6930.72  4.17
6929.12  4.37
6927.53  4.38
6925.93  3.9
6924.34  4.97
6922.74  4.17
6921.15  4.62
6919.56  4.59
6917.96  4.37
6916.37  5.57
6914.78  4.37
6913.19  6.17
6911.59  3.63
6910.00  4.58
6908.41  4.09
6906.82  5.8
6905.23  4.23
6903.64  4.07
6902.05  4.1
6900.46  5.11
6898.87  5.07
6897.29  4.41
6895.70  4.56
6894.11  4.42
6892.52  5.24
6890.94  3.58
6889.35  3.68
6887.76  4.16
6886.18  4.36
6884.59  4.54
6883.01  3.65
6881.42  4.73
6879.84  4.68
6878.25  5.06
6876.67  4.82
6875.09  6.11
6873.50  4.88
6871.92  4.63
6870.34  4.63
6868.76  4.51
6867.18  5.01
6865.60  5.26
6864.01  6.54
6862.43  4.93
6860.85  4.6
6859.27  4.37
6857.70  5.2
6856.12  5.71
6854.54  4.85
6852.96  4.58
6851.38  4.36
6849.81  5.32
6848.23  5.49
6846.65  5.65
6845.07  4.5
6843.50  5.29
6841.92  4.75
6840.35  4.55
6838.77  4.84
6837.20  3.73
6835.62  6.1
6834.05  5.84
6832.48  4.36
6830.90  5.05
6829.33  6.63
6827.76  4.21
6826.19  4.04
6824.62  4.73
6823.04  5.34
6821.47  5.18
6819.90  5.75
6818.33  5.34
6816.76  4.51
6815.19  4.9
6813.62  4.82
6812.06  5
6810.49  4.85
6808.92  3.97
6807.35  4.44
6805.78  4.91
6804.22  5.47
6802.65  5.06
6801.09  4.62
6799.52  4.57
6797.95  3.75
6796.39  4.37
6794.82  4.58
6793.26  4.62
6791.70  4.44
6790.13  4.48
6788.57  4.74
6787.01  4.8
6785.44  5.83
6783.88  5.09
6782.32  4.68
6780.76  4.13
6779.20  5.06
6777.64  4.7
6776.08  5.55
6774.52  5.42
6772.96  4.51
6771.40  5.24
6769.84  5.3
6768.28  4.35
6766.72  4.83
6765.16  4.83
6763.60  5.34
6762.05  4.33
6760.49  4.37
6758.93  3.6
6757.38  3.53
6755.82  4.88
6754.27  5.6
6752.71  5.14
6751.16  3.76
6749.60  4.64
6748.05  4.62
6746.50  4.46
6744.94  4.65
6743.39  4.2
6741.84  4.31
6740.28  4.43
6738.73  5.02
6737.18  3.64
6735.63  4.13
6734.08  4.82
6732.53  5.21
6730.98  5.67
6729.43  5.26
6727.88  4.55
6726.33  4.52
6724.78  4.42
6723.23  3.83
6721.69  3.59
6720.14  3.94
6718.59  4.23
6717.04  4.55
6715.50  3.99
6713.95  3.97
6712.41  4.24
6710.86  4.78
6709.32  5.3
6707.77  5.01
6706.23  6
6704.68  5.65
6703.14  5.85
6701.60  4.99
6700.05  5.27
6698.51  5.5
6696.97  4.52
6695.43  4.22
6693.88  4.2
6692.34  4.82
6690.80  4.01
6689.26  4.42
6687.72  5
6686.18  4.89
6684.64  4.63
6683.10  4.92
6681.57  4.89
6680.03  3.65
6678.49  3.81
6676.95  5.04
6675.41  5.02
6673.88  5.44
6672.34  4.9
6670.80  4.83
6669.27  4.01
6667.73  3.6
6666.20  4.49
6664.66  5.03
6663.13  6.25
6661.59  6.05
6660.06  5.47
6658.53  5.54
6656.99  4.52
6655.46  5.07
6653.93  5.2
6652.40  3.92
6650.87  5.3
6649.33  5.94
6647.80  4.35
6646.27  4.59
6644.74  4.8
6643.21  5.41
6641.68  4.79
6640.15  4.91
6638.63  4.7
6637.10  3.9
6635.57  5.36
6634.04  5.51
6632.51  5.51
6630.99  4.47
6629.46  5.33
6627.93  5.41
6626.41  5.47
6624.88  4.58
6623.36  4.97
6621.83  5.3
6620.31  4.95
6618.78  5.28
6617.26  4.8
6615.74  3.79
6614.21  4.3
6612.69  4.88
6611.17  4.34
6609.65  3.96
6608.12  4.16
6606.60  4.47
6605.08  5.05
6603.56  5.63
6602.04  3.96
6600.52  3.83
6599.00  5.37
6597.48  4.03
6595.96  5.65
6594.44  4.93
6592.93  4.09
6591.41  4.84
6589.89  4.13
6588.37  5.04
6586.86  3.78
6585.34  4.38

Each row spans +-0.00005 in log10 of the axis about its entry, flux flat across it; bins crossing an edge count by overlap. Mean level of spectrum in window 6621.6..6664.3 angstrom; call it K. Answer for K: 5.09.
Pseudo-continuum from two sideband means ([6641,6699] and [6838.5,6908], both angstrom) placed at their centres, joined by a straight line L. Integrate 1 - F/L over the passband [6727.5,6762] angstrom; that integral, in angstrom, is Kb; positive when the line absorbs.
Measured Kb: 1.7 angstrom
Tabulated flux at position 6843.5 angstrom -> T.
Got 5.29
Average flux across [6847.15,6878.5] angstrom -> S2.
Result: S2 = 5.05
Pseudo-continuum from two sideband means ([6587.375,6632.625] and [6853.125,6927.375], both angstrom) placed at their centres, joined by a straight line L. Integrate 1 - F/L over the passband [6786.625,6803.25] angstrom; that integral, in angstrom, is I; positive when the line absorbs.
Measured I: 0.6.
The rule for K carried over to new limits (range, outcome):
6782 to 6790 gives 5.01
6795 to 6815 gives 4.66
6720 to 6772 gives 4.56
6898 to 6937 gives 4.57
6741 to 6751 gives 4.43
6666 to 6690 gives 4.6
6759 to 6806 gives 4.78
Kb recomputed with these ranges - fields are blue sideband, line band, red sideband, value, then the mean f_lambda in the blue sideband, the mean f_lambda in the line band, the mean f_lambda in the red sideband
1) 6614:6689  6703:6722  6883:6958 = 0.5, 4.9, 4.69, 4.55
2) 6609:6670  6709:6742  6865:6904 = 2.3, 4.9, 4.46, 4.61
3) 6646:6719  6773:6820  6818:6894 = 0.8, 4.83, 4.8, 4.9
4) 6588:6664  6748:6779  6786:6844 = 0.7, 4.88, 4.74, 4.83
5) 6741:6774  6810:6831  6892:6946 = -2.0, 4.6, 5.03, 4.56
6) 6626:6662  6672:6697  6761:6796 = 1.9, 5.05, 4.61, 4.85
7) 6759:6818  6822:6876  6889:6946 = -4.3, 4.76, 5.02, 4.52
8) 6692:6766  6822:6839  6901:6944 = -1.5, 4.63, 5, 4.57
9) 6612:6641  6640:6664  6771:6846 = -1.1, 4.92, 5.14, 4.86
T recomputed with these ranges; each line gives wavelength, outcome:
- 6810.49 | 4.85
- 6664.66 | 5.03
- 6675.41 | 5.02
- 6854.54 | 4.85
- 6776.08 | 5.55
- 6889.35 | 3.68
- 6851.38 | 4.36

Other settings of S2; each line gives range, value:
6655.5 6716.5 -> 4.84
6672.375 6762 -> 4.62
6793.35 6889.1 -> 4.87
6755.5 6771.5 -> 4.56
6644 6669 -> 4.99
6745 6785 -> 4.73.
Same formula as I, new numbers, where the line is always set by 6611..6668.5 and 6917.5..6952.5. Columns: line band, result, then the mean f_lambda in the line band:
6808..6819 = -0.2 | 4.76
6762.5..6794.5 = -1.0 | 4.89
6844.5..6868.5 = -2.4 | 5.08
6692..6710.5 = -1.0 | 5.11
